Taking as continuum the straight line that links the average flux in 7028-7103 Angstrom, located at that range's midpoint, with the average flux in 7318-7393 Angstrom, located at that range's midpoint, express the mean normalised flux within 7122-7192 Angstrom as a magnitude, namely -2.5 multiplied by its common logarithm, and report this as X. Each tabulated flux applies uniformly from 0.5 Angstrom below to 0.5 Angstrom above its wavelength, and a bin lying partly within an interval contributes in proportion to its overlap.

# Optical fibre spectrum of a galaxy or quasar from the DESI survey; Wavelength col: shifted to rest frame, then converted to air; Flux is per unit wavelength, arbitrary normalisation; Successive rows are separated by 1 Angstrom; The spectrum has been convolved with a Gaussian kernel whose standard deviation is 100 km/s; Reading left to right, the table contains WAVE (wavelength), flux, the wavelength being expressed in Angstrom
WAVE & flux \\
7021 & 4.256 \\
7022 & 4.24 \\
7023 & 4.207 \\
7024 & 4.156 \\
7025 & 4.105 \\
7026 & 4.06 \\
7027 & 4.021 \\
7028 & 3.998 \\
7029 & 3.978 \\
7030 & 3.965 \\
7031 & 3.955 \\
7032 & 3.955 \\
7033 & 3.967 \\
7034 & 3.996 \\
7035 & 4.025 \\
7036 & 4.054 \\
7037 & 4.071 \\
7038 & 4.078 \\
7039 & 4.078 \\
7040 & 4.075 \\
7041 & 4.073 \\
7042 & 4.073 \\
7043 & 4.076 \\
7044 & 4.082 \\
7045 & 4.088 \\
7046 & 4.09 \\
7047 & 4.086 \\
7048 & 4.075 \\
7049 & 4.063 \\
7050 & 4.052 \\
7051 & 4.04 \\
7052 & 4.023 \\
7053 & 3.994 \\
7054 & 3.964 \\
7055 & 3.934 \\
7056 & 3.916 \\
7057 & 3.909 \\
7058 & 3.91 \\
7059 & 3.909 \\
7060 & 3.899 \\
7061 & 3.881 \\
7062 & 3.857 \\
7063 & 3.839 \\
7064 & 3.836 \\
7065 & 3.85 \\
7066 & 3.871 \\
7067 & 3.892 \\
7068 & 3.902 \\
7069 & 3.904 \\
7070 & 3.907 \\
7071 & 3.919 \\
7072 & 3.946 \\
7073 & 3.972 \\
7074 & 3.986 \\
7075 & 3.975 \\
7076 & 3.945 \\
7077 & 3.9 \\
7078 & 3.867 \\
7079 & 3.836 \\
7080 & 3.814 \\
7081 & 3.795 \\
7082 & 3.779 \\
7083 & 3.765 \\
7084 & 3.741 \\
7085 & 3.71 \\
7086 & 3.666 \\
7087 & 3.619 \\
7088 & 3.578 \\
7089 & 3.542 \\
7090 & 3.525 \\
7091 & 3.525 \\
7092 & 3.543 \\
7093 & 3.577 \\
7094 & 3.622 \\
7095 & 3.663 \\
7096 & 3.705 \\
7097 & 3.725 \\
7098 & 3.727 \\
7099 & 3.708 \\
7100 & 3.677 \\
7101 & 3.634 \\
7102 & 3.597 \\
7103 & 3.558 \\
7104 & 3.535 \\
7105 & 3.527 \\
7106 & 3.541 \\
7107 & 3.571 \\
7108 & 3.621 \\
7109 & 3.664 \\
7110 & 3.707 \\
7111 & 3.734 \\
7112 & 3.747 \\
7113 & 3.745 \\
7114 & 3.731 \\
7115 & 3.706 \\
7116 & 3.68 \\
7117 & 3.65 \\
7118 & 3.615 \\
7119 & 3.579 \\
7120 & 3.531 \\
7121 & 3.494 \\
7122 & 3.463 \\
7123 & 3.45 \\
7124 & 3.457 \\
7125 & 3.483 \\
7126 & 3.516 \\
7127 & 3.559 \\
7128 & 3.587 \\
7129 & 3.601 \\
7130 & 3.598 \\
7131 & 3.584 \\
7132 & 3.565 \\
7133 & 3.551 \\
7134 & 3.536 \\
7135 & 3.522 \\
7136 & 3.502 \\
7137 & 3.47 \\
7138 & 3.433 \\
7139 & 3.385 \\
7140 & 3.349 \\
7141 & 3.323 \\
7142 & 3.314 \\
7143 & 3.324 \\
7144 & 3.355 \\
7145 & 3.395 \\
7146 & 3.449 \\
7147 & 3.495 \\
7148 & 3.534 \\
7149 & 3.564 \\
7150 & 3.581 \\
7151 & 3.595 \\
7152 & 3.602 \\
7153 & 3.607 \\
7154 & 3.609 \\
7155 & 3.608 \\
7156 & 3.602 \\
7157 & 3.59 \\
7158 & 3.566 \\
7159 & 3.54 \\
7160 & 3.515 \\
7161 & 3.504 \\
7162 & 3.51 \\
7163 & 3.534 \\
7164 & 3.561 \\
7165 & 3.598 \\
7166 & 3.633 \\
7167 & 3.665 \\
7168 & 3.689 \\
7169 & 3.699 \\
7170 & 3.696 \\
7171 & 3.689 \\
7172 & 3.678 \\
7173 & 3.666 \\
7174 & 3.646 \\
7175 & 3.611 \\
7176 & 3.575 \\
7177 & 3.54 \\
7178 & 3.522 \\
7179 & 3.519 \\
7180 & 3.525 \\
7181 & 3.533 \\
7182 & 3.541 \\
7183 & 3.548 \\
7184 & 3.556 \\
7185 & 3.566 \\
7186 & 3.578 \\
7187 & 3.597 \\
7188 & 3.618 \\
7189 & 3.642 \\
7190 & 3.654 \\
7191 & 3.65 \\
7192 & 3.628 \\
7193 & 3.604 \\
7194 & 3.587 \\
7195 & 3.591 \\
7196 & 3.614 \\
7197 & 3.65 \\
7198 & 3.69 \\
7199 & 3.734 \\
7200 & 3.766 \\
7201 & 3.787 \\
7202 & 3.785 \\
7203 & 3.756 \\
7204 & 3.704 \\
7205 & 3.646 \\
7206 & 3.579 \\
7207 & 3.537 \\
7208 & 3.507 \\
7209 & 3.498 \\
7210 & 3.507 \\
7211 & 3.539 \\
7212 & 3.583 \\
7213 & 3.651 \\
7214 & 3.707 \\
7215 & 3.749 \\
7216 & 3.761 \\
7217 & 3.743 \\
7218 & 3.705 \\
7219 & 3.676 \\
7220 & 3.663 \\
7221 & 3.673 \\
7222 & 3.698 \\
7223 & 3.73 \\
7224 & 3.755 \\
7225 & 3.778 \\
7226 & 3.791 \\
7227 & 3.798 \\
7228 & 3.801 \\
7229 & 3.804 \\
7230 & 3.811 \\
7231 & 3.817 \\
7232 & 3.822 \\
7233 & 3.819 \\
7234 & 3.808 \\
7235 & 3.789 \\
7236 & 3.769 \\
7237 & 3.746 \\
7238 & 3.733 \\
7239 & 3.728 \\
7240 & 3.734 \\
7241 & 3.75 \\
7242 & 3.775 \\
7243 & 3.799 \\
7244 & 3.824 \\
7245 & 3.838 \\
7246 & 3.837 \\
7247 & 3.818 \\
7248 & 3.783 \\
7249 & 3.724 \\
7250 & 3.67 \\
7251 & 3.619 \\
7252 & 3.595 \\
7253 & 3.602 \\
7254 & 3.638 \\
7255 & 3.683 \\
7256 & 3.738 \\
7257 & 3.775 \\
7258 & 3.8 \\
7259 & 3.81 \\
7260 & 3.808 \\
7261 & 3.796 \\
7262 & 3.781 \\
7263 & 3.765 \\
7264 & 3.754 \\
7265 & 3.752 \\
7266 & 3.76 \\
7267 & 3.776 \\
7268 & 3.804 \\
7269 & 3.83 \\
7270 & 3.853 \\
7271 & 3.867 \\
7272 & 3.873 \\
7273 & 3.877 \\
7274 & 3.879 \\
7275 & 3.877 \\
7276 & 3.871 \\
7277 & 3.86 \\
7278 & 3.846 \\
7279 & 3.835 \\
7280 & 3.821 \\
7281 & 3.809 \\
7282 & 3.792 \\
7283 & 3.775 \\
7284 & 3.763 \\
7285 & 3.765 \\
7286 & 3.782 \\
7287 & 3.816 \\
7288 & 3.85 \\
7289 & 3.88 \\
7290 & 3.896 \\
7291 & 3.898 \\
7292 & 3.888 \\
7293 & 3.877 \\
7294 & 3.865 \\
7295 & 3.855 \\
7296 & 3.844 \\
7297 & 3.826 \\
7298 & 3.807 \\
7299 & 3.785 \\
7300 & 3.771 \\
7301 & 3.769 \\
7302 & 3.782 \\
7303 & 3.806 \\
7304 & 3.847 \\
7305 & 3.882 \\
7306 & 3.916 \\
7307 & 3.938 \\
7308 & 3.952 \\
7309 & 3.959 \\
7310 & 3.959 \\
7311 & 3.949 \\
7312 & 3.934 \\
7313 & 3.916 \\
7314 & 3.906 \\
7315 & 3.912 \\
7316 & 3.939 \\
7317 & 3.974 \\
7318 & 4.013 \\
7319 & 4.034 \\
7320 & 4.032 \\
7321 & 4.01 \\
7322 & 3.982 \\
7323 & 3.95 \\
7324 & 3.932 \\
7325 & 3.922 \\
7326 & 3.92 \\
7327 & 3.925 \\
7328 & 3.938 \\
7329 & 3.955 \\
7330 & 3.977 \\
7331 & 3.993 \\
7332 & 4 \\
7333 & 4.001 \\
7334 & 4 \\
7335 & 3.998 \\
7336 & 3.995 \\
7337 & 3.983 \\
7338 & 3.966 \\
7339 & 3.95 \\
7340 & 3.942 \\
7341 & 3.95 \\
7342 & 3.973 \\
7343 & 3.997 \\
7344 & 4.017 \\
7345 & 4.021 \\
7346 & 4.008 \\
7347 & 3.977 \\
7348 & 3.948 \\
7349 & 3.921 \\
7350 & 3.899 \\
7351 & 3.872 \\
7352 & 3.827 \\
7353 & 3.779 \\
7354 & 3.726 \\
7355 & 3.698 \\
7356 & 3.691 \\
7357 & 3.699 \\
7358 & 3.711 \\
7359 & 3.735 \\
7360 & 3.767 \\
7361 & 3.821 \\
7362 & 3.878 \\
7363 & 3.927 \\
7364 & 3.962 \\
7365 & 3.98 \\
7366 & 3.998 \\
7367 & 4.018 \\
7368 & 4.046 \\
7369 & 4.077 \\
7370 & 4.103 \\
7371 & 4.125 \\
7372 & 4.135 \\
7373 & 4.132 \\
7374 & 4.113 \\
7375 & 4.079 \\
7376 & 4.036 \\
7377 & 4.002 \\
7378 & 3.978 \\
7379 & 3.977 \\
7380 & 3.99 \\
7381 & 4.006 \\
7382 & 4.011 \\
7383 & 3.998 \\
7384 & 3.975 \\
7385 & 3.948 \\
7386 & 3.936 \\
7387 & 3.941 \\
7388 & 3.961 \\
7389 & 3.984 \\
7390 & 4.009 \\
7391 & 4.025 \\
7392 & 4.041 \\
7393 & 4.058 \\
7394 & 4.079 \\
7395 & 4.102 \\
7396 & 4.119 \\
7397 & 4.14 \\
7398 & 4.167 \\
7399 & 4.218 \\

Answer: 0.10 mag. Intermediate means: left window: 3.87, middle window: 3.55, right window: 3.96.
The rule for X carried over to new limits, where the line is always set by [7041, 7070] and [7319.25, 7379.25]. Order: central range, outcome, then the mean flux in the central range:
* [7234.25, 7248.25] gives 0.05 mag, 3.78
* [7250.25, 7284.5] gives 0.05 mag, 3.78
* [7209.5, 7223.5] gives 0.08 mag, 3.67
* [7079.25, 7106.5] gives 0.09 mag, 3.65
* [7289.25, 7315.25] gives 0.02 mag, 3.87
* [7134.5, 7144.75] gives 0.17 mag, 3.4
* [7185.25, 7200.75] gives 0.09 mag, 3.64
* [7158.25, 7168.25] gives 0.11 mag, 3.57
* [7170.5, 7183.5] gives 0.11 mag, 3.58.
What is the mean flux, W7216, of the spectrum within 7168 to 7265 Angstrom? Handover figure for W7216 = 3.69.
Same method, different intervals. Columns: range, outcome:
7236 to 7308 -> 3.8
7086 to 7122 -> 3.62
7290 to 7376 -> 3.93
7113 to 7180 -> 3.55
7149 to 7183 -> 3.59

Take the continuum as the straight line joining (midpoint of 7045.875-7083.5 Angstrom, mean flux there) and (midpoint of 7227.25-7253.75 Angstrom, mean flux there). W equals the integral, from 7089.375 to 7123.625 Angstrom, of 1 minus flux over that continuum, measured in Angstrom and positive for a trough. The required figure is 2.3 Angstrom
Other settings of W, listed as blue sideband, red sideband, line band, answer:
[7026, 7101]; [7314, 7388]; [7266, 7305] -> 1.1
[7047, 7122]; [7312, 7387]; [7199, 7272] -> 2.6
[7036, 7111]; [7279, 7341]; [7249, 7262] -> 0.6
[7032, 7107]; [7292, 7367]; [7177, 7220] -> 2.8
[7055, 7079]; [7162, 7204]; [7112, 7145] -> 2.1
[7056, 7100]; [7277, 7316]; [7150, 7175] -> 1.4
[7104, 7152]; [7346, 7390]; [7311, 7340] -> -0.7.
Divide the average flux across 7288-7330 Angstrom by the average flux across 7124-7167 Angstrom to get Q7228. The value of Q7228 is 1.1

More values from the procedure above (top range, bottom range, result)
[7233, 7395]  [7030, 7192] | 1.05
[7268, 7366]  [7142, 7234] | 1.07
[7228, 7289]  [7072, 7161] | 1.05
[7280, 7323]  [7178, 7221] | 1.07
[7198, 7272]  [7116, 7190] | 1.05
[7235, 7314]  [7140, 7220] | 1.06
